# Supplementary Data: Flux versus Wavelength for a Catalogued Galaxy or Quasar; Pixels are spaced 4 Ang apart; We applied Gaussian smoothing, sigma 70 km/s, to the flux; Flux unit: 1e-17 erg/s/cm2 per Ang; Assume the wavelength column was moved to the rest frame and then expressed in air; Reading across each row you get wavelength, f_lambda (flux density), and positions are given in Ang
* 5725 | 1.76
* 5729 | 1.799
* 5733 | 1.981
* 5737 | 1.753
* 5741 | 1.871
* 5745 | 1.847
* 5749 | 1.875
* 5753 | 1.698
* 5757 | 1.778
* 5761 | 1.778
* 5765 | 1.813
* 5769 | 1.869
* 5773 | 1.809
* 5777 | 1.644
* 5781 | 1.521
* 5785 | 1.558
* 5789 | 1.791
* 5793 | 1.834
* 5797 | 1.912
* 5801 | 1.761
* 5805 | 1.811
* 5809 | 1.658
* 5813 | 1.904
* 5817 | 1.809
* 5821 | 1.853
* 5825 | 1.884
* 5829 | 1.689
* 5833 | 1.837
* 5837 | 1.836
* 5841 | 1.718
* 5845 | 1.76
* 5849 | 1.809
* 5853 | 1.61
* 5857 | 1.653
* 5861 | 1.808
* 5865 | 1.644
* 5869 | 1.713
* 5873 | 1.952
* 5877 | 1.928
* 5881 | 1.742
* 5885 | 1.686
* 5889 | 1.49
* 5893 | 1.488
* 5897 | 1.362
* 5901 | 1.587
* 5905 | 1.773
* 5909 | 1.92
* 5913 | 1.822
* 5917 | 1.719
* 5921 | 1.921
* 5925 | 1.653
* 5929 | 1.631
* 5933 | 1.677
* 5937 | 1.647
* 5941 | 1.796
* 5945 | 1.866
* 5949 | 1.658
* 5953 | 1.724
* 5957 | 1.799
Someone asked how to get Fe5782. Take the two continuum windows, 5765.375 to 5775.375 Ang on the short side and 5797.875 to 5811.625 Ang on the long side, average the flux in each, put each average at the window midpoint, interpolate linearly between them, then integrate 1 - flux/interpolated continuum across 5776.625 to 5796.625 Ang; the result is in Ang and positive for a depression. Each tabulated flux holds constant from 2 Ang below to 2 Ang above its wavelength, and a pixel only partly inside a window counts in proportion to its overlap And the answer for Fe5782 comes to 1.2 Ang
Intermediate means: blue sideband 1.83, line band 1.69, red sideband 1.76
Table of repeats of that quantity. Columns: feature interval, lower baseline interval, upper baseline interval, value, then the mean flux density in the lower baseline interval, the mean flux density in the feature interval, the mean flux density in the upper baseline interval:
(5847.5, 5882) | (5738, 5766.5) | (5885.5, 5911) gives -2.3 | 1.81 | 1.76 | 1.61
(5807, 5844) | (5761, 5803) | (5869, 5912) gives -1.4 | 1.75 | 1.8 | 1.7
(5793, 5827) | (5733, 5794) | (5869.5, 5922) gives -1.4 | 1.77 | 1.82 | 1.72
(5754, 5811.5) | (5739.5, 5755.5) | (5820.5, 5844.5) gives 1.8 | 1.82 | 1.75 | 1.8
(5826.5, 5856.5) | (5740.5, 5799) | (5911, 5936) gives 0.1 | 1.77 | 1.75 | 1.73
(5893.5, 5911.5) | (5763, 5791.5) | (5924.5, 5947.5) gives 0.7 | 1.72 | 1.65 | 1.71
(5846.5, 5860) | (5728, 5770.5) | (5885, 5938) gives 0.2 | 1.82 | 1.7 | 1.67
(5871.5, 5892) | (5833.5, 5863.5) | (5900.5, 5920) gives 0.3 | 1.75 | 1.74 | 1.79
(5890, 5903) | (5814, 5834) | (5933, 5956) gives 2.1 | 1.82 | 1.48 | 1.74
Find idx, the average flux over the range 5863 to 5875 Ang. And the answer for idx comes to 1.77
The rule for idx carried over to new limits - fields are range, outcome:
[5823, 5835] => 1.8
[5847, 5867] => 1.7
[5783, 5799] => 1.77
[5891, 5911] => 1.63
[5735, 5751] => 1.84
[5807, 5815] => 1.78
